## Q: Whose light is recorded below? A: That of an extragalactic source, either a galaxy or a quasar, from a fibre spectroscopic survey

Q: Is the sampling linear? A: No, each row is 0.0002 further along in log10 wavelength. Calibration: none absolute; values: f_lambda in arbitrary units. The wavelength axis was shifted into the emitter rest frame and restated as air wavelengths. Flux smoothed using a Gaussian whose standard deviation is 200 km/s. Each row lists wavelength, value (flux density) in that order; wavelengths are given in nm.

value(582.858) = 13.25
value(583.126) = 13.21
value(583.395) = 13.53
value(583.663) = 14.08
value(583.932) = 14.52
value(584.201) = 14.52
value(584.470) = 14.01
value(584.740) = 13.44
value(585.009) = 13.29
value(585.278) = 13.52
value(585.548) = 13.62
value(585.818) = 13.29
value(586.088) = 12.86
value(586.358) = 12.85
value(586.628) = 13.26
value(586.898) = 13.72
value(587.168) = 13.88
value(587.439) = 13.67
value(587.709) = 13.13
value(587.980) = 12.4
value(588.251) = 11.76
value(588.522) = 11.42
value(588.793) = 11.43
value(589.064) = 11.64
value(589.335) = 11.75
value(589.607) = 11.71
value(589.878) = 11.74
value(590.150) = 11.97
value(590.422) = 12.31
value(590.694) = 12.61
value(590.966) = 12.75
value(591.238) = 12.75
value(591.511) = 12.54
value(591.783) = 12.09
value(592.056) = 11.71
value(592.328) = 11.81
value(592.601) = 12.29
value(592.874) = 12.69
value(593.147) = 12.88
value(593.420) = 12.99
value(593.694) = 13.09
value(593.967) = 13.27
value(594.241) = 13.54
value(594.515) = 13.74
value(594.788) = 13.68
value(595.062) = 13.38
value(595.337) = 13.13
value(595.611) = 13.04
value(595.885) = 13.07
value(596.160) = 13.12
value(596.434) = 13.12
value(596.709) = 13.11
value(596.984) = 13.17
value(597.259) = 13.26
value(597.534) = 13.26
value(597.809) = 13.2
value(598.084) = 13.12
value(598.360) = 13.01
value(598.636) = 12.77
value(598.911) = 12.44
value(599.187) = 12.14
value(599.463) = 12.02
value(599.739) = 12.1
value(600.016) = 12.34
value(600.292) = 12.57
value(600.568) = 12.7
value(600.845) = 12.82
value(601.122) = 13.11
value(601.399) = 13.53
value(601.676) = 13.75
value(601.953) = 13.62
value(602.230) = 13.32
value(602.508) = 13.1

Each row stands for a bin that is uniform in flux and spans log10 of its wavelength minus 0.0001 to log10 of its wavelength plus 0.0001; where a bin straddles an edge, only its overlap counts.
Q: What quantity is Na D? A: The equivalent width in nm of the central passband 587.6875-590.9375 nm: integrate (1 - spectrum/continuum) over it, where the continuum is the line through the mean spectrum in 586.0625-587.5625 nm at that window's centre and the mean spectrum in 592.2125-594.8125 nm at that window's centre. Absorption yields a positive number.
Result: 0.31 nm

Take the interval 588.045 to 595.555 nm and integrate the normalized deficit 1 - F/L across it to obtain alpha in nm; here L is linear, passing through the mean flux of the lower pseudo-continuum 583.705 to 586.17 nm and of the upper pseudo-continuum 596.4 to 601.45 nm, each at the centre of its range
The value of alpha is 0.44 nm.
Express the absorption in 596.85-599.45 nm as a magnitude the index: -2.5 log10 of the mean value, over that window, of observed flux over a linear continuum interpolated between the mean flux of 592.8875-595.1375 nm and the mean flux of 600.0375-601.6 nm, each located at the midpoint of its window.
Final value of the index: 0.02 mag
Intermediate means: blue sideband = 13.3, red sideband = 12.9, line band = 12.9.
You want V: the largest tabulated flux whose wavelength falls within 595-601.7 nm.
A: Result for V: 13.75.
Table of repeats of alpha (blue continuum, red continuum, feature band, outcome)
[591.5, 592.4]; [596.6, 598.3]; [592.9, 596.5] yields -0.18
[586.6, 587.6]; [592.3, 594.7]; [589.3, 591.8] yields 0.20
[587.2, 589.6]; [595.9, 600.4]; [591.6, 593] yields 0.04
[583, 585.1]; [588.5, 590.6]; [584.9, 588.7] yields -0.06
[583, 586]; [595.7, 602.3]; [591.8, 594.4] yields 0.11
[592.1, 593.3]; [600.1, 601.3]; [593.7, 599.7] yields -0.22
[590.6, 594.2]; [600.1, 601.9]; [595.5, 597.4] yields -0.04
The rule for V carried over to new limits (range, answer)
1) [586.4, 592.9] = 13.88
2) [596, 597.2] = 13.17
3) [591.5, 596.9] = 13.74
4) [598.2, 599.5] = 13.01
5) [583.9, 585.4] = 14.52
